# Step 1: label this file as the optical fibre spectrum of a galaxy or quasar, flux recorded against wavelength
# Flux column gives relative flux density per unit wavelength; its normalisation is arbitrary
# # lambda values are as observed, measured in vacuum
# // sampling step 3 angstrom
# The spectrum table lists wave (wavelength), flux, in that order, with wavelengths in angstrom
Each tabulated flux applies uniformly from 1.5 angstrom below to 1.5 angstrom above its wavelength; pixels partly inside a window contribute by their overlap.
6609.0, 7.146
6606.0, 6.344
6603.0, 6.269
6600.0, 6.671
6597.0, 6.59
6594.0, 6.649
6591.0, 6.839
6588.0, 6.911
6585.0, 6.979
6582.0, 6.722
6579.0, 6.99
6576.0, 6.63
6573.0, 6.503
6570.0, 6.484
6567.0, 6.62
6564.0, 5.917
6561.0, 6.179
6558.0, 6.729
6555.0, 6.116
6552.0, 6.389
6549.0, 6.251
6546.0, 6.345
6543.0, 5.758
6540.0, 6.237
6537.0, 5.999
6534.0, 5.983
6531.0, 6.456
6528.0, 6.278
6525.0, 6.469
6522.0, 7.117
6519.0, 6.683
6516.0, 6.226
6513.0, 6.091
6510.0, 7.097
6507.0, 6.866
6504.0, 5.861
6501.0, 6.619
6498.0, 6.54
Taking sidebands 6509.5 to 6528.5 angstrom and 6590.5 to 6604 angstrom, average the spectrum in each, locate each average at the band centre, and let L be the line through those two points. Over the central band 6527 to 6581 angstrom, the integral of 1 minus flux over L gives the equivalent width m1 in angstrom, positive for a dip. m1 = 2.0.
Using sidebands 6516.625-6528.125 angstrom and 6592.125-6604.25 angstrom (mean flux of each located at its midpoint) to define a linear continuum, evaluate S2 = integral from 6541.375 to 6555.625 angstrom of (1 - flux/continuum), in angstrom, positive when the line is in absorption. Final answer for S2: 0.95 angstrom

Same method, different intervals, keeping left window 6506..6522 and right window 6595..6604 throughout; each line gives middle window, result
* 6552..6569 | 0.7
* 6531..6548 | 1.3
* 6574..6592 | -0.8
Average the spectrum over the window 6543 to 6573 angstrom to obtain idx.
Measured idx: 6.32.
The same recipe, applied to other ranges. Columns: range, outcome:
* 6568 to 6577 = 6.54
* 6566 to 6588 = 6.72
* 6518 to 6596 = 6.47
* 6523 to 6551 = 6.22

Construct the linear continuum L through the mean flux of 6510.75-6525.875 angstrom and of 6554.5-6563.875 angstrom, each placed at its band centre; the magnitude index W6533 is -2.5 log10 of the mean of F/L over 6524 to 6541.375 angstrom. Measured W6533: 0.04 mag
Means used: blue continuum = 6.55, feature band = 6.23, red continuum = 6.3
